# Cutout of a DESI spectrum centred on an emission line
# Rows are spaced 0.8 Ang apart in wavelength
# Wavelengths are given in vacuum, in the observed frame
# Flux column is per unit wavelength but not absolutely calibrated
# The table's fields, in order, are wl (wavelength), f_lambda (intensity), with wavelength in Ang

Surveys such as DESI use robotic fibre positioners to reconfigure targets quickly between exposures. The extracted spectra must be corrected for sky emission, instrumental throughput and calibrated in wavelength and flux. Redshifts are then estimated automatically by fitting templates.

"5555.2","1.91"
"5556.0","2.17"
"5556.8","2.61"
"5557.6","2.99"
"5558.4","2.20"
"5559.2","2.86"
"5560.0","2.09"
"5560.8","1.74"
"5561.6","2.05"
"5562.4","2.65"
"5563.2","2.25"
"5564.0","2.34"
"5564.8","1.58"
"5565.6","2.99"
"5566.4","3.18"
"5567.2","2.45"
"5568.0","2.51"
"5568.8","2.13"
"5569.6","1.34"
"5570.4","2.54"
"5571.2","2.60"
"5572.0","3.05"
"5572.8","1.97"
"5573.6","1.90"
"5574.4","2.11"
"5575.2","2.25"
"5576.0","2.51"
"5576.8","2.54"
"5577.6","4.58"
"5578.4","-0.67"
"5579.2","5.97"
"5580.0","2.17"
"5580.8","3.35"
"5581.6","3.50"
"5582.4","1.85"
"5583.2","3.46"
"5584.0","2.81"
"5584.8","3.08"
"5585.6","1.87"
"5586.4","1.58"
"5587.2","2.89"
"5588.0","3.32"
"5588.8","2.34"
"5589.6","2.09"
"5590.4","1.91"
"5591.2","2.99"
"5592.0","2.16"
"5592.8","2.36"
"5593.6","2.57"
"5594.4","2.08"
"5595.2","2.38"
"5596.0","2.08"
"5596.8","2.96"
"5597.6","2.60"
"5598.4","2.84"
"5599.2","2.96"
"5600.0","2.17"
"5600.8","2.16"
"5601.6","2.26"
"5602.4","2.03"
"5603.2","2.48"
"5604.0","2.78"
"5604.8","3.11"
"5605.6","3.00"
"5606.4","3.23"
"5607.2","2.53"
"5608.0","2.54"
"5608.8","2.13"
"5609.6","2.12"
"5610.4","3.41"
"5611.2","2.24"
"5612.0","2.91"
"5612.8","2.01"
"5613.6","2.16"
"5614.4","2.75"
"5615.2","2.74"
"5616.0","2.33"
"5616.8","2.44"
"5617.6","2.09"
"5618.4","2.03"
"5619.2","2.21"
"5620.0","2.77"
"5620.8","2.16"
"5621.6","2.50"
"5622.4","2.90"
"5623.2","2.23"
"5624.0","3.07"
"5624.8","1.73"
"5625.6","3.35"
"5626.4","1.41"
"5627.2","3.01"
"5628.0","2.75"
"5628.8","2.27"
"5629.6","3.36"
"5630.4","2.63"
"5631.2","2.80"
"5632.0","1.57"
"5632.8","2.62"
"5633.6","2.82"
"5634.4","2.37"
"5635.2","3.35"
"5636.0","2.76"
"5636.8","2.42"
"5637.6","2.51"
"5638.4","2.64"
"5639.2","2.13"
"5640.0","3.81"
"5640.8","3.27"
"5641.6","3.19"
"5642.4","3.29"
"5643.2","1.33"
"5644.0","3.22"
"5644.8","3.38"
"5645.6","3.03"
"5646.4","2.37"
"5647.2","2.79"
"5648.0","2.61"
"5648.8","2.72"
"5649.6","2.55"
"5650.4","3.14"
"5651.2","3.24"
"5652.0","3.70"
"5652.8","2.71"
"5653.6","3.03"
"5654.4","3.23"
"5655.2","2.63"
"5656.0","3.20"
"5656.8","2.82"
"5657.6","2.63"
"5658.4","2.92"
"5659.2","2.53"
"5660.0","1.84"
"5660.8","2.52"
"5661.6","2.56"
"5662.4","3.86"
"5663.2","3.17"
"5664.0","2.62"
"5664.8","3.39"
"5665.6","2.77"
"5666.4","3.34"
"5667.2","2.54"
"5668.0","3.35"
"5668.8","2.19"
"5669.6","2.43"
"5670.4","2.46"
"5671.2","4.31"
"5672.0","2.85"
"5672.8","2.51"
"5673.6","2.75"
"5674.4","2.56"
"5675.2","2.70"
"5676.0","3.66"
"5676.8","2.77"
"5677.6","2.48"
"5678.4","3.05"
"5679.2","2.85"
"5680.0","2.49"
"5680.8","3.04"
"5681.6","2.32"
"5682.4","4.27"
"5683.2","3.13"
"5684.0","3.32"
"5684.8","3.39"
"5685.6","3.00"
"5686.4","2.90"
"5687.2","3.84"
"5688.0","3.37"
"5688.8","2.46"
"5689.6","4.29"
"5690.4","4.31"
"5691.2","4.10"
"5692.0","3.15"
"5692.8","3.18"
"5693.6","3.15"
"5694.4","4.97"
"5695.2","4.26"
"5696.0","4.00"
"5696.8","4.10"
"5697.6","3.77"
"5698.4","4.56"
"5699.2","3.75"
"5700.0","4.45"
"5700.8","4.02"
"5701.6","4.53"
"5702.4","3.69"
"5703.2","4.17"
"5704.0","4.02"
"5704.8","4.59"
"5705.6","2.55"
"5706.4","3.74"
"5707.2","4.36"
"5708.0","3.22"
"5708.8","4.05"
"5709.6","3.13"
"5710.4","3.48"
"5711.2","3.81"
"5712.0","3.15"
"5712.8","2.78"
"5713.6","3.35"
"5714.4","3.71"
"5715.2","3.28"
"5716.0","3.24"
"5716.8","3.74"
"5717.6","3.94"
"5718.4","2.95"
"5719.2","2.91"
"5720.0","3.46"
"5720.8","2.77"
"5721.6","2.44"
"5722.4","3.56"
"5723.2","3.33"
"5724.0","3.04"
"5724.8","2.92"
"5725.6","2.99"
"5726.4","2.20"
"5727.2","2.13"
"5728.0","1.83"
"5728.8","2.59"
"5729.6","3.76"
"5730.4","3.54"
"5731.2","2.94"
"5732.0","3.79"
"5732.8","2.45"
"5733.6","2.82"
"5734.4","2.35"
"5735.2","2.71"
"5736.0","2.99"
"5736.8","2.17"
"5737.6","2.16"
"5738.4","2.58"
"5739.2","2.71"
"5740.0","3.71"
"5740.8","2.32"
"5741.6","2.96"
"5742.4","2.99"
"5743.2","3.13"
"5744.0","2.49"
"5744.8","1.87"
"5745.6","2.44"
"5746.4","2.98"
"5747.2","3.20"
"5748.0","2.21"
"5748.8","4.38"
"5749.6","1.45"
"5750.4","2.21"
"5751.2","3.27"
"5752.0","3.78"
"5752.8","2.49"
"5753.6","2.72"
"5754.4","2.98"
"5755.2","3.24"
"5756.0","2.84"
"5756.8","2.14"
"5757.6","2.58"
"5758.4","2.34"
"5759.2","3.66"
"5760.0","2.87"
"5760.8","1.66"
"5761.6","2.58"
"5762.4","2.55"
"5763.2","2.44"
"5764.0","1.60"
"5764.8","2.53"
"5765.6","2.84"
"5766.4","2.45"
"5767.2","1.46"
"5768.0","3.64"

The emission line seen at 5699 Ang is C III] 1909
